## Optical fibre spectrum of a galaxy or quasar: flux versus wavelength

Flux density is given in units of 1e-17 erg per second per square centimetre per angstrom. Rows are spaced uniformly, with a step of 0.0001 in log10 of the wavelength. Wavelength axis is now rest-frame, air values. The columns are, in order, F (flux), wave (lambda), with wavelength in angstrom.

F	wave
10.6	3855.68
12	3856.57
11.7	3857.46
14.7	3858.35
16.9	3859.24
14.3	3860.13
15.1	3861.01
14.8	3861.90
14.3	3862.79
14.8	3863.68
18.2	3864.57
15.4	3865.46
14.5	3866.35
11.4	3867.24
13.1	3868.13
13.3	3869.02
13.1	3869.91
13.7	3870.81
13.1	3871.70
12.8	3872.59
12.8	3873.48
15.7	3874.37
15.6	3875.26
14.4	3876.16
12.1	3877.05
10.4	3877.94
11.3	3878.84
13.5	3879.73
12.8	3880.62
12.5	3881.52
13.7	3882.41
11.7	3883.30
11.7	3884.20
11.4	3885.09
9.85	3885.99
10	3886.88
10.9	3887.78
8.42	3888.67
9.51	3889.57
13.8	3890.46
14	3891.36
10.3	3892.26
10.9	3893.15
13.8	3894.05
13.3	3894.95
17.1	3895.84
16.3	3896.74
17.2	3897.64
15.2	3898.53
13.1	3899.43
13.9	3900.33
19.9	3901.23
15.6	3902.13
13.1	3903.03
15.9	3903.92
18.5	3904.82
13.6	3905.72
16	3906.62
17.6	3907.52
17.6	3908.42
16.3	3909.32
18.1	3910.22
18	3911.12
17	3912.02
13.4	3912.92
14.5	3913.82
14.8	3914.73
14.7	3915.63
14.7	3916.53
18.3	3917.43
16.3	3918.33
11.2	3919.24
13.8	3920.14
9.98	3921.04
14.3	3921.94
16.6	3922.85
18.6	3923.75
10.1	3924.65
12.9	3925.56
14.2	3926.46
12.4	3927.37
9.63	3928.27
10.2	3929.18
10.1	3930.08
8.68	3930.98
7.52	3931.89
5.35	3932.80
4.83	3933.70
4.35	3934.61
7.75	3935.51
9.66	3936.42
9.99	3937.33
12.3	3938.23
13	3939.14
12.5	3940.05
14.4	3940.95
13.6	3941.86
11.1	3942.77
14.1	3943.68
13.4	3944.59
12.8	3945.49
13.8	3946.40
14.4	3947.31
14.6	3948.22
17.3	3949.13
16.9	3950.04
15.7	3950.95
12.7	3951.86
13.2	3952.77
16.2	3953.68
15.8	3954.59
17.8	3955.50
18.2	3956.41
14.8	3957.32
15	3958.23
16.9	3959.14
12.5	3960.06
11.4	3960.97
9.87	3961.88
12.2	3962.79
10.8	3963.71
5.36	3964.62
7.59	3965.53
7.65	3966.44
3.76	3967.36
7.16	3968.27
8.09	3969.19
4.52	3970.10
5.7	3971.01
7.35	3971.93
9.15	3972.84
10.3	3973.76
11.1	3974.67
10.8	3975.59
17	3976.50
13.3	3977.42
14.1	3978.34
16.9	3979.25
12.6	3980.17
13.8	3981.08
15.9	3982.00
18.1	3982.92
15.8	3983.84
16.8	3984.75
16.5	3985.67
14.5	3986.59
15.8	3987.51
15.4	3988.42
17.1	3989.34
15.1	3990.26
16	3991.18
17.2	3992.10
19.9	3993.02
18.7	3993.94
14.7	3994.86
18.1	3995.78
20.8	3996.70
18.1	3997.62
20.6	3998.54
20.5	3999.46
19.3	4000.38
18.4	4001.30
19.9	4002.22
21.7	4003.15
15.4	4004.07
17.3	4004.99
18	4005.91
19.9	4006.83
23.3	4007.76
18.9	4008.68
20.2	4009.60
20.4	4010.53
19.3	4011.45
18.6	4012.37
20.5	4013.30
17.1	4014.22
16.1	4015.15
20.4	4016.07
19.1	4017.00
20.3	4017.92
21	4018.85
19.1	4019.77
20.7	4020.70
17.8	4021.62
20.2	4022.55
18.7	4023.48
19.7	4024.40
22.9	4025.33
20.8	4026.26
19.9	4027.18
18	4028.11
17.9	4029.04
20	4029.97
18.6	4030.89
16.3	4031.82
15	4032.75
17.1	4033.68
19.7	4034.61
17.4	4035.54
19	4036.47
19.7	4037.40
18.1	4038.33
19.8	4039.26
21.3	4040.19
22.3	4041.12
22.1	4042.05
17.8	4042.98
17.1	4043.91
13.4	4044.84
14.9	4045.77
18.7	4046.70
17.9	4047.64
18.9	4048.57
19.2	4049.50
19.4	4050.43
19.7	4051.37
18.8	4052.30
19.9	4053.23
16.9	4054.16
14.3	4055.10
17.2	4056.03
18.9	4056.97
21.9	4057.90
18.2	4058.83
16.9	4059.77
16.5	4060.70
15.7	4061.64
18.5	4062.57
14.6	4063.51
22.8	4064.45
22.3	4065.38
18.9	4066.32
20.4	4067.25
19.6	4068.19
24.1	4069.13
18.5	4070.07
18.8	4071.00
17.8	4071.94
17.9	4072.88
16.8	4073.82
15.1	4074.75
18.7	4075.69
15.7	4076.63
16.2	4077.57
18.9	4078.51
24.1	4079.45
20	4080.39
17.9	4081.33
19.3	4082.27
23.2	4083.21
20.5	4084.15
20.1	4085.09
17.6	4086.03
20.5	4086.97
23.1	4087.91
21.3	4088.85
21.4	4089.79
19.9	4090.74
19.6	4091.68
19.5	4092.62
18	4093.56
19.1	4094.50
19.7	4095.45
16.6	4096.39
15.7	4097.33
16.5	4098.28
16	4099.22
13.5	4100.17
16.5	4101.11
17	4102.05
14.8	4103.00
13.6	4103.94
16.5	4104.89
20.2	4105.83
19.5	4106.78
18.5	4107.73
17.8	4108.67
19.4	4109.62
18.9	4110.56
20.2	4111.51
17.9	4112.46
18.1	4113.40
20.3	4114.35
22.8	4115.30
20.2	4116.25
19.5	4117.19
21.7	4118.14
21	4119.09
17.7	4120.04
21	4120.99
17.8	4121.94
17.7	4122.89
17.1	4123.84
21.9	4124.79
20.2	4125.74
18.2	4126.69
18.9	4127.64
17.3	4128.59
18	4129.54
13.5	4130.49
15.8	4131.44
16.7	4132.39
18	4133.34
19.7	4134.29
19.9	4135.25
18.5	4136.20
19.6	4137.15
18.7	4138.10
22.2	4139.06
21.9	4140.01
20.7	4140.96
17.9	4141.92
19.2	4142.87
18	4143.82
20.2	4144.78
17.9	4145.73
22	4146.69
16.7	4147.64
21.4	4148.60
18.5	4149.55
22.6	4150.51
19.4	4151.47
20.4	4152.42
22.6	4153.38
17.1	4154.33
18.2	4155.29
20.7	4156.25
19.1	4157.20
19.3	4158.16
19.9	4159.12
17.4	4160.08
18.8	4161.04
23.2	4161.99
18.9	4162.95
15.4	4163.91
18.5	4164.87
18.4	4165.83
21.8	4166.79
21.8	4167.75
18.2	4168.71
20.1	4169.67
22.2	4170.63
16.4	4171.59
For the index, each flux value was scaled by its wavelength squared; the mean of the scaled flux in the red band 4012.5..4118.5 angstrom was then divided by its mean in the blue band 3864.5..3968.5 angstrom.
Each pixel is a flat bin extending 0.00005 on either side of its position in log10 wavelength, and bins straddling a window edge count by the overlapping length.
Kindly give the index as 1.5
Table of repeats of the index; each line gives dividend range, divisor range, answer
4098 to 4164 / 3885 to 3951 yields 1.58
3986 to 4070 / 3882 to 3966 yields 1.49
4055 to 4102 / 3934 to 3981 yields 1.66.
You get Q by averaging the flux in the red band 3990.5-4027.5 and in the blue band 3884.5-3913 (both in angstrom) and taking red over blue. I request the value 1.34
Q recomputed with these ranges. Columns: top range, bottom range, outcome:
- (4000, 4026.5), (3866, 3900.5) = 1.51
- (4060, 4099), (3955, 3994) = 1.47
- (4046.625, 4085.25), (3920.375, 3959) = 1.48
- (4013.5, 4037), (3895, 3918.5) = 1.18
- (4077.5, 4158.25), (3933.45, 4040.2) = 1.22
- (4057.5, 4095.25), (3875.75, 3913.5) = 1.38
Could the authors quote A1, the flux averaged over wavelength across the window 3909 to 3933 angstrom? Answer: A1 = 13.5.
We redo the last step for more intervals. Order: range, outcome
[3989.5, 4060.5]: 18.8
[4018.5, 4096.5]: 19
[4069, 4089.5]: 19.3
